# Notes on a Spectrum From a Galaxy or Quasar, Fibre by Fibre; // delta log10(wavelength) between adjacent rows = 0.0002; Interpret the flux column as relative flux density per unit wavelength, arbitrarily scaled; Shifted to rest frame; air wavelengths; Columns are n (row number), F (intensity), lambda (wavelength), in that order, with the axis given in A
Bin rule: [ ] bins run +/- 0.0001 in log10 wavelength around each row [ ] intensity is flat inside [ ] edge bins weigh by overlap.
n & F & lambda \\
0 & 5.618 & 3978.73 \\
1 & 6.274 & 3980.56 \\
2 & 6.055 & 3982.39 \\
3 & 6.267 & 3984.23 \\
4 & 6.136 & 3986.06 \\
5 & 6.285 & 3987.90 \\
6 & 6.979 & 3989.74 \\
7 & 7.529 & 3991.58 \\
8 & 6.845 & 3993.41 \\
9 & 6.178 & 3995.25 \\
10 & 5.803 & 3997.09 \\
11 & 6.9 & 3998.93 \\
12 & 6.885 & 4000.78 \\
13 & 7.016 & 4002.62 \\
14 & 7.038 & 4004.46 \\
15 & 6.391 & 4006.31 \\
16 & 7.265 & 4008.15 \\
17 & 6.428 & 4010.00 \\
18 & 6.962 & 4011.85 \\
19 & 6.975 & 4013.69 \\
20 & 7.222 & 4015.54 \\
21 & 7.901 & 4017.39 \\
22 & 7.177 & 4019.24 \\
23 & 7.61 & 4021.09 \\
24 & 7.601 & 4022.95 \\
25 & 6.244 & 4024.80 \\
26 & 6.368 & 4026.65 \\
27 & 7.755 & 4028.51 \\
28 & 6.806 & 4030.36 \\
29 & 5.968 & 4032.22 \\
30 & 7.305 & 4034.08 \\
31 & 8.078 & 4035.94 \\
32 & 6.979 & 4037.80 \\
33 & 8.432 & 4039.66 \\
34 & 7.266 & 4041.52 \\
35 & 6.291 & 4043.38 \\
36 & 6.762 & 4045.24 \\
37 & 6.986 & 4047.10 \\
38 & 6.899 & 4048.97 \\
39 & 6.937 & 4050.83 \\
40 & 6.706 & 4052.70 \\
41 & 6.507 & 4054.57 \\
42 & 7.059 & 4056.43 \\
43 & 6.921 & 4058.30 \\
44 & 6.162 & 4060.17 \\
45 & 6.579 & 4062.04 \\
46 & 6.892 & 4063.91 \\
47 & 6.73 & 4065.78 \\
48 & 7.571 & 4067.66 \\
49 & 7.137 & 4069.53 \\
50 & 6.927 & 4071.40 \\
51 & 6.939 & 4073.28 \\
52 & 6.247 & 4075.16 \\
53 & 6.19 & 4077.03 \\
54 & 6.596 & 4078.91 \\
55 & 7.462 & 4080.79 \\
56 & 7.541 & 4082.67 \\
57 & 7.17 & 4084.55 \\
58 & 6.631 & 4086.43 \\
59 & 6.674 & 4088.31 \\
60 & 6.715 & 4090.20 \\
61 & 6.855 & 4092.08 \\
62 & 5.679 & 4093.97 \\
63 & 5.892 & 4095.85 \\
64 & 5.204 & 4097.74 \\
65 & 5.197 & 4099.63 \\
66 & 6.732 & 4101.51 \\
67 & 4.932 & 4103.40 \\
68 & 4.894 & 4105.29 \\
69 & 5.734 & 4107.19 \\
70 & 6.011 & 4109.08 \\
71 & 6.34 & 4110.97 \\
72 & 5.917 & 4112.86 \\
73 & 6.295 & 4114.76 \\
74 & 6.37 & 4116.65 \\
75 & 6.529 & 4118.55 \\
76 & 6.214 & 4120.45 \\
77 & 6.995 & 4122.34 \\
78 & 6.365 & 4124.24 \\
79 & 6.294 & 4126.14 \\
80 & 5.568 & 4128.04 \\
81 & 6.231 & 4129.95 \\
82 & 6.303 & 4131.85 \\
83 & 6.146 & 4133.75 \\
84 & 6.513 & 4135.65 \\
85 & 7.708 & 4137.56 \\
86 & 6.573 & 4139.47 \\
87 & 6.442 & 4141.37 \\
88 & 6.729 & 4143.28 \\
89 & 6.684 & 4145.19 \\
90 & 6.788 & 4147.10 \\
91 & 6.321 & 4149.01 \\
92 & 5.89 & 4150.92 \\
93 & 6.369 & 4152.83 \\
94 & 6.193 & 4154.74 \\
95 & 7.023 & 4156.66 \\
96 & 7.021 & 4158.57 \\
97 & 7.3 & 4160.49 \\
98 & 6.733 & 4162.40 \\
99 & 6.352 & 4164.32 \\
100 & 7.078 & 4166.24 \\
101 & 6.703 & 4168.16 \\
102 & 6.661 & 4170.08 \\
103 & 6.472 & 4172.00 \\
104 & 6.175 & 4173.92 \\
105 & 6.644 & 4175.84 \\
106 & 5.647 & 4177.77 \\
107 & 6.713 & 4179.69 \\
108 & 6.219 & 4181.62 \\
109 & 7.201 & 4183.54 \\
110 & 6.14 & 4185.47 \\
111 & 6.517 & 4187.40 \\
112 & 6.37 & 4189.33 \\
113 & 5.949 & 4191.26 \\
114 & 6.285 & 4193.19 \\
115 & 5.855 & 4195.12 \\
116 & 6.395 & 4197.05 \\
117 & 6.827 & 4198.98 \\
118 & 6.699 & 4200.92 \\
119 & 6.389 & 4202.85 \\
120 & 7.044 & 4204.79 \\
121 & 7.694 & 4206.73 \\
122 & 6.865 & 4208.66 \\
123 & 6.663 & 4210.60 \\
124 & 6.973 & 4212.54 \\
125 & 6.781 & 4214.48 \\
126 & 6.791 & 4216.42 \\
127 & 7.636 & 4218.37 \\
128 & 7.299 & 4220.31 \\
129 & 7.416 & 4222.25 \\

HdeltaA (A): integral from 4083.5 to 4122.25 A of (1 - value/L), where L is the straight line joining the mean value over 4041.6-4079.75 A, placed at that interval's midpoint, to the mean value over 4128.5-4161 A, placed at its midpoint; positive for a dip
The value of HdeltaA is 3.2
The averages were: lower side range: 6.76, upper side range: 6.58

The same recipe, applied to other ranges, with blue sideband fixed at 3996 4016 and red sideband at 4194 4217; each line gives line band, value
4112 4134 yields 1.6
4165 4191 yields 1.0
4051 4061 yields 0.1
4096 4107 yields 2.1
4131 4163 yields 0.6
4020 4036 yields -0.6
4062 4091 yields -0.5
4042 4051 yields 0.0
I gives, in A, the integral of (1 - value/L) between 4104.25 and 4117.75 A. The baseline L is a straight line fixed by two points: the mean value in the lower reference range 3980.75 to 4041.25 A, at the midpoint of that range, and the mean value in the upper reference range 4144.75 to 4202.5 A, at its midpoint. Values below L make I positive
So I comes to 1.5 A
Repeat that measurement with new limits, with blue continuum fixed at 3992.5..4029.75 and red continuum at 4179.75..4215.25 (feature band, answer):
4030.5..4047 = -0.56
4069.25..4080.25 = 0.23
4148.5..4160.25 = 0.27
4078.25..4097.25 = 0.31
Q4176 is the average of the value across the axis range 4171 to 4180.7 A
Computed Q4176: 6.33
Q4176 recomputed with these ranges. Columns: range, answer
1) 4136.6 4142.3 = 6.91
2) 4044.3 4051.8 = 6.9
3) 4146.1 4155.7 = 6.32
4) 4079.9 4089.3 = 7.09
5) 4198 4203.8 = 6.64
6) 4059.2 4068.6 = 6.79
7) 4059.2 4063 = 6.38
